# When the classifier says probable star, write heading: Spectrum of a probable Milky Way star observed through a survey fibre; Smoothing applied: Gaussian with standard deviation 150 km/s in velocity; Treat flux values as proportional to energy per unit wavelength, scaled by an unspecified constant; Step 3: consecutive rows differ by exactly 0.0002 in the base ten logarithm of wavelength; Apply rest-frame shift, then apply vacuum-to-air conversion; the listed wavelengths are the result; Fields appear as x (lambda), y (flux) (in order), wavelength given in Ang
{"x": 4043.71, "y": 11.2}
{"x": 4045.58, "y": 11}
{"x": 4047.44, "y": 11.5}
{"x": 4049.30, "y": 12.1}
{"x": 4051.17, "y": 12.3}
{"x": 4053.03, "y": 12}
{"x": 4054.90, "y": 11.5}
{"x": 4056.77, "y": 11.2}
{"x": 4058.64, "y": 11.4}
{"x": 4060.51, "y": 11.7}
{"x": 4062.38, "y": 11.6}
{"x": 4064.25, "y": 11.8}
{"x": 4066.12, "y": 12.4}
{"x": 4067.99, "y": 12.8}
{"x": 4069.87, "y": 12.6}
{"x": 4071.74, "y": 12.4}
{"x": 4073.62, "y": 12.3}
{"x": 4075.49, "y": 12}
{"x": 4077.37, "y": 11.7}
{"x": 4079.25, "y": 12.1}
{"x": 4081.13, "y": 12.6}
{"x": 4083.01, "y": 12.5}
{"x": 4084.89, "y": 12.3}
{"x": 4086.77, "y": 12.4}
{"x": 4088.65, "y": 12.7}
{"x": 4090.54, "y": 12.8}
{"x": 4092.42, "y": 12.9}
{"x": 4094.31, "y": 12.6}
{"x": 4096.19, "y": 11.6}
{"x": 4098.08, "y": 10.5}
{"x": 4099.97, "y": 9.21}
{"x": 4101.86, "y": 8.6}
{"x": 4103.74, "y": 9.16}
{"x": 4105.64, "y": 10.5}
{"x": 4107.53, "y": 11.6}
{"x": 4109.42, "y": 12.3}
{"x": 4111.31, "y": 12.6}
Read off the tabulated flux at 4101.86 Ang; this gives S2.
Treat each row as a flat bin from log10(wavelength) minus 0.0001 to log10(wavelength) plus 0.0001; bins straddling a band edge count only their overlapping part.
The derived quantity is 8.6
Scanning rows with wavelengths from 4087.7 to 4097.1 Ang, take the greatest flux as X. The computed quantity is 12.9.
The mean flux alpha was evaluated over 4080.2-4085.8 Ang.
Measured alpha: 12.5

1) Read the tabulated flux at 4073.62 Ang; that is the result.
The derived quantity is 12.3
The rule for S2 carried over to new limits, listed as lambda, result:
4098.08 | 10.5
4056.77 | 11.2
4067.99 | 12.8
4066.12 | 12.4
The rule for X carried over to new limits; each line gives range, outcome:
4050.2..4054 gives 12.3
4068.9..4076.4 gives 12.6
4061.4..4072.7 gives 12.8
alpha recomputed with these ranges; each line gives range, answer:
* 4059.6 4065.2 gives 11.7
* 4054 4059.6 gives 11.4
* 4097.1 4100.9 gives 9.86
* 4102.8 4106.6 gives 9.83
